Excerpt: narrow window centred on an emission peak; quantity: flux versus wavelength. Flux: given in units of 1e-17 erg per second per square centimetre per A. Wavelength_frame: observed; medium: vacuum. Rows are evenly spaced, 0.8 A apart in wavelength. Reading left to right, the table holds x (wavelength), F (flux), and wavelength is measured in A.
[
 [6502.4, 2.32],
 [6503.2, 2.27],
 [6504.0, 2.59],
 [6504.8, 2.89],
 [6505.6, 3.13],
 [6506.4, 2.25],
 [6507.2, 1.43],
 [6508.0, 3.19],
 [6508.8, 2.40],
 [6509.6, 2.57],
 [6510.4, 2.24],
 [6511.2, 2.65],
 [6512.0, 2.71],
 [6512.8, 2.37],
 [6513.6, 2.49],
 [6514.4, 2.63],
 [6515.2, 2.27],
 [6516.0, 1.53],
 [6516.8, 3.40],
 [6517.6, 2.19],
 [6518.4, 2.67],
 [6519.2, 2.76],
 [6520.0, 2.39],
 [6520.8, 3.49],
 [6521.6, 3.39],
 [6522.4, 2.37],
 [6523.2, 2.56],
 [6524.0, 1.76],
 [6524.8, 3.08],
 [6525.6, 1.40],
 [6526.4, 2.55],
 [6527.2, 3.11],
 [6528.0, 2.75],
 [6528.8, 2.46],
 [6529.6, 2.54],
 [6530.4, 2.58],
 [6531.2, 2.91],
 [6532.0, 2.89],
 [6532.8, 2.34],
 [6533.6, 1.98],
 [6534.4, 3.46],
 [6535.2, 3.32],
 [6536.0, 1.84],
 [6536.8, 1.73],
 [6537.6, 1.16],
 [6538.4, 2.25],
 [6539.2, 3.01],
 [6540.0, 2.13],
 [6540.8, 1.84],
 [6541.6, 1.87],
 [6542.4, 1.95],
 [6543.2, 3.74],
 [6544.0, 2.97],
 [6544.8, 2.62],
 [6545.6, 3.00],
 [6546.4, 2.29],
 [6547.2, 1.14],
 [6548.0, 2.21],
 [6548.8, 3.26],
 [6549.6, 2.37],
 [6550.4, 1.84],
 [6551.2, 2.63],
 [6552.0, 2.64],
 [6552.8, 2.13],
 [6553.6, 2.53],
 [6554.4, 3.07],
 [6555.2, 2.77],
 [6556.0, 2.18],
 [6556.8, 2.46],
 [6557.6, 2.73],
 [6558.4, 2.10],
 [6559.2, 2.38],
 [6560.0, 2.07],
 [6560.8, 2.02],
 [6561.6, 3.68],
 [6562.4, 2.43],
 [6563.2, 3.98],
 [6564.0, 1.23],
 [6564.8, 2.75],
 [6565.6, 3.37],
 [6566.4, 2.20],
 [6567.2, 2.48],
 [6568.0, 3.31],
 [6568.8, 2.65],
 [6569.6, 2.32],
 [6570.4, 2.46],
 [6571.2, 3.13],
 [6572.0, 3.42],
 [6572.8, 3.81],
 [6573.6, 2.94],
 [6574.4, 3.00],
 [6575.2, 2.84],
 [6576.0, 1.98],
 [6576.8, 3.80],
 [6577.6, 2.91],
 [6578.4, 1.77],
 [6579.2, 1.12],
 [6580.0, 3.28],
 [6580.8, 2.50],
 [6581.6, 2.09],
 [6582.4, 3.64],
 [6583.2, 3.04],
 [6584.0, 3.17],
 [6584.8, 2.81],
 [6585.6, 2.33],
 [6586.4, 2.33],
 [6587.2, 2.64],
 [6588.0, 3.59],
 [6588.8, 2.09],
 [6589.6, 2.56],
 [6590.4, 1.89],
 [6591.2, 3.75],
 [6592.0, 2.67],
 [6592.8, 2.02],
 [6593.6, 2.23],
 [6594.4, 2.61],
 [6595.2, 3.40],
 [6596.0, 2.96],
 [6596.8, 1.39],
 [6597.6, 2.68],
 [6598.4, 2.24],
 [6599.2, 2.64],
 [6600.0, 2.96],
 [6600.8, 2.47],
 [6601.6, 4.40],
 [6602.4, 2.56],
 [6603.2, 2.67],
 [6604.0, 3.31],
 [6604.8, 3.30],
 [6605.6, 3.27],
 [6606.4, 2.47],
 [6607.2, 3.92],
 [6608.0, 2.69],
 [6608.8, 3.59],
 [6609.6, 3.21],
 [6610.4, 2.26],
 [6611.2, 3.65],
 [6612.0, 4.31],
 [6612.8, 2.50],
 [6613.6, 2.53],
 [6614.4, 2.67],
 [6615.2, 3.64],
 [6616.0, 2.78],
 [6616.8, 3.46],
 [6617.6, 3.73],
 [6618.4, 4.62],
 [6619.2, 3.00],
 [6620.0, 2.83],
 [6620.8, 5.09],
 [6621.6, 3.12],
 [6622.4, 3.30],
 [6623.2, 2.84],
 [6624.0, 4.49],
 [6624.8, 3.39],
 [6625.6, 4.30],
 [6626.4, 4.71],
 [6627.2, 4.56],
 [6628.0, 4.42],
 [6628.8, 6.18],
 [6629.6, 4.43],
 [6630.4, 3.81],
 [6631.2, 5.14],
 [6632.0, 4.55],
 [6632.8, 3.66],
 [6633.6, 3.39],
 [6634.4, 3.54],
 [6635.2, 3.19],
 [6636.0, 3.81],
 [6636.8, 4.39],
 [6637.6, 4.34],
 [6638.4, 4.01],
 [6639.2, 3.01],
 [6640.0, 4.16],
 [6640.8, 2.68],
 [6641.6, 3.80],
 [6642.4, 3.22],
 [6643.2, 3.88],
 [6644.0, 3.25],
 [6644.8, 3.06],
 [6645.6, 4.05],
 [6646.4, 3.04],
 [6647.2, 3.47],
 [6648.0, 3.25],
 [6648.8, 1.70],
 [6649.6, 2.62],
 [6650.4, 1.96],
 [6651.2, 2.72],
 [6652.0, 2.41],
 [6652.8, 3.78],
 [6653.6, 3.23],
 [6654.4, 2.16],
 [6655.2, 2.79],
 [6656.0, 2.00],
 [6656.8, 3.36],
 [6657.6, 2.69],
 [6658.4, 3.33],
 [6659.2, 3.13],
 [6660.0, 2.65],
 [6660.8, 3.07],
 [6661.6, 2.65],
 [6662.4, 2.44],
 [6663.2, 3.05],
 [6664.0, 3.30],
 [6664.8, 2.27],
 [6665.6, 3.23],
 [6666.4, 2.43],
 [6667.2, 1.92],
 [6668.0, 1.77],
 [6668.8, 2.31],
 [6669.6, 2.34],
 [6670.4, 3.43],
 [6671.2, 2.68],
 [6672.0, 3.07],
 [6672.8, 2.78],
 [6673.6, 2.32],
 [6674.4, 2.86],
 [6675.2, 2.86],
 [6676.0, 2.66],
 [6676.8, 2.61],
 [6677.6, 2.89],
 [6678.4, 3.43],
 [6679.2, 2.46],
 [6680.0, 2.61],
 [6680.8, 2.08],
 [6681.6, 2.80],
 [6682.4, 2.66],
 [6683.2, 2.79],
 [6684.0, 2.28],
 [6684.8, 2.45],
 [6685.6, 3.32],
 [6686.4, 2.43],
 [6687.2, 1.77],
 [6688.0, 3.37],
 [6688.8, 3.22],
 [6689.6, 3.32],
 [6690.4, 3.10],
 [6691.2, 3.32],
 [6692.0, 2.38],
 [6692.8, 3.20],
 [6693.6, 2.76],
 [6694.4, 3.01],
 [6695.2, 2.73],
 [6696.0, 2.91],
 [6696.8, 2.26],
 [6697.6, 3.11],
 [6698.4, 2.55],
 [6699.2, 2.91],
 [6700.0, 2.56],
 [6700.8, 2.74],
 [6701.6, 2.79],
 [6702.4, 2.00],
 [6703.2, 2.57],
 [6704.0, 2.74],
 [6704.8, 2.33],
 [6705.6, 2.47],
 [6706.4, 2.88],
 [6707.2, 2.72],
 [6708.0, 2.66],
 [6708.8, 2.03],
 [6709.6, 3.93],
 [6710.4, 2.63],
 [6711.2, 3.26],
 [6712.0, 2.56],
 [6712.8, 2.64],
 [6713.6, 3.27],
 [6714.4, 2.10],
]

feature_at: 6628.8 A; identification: H-beta 4861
